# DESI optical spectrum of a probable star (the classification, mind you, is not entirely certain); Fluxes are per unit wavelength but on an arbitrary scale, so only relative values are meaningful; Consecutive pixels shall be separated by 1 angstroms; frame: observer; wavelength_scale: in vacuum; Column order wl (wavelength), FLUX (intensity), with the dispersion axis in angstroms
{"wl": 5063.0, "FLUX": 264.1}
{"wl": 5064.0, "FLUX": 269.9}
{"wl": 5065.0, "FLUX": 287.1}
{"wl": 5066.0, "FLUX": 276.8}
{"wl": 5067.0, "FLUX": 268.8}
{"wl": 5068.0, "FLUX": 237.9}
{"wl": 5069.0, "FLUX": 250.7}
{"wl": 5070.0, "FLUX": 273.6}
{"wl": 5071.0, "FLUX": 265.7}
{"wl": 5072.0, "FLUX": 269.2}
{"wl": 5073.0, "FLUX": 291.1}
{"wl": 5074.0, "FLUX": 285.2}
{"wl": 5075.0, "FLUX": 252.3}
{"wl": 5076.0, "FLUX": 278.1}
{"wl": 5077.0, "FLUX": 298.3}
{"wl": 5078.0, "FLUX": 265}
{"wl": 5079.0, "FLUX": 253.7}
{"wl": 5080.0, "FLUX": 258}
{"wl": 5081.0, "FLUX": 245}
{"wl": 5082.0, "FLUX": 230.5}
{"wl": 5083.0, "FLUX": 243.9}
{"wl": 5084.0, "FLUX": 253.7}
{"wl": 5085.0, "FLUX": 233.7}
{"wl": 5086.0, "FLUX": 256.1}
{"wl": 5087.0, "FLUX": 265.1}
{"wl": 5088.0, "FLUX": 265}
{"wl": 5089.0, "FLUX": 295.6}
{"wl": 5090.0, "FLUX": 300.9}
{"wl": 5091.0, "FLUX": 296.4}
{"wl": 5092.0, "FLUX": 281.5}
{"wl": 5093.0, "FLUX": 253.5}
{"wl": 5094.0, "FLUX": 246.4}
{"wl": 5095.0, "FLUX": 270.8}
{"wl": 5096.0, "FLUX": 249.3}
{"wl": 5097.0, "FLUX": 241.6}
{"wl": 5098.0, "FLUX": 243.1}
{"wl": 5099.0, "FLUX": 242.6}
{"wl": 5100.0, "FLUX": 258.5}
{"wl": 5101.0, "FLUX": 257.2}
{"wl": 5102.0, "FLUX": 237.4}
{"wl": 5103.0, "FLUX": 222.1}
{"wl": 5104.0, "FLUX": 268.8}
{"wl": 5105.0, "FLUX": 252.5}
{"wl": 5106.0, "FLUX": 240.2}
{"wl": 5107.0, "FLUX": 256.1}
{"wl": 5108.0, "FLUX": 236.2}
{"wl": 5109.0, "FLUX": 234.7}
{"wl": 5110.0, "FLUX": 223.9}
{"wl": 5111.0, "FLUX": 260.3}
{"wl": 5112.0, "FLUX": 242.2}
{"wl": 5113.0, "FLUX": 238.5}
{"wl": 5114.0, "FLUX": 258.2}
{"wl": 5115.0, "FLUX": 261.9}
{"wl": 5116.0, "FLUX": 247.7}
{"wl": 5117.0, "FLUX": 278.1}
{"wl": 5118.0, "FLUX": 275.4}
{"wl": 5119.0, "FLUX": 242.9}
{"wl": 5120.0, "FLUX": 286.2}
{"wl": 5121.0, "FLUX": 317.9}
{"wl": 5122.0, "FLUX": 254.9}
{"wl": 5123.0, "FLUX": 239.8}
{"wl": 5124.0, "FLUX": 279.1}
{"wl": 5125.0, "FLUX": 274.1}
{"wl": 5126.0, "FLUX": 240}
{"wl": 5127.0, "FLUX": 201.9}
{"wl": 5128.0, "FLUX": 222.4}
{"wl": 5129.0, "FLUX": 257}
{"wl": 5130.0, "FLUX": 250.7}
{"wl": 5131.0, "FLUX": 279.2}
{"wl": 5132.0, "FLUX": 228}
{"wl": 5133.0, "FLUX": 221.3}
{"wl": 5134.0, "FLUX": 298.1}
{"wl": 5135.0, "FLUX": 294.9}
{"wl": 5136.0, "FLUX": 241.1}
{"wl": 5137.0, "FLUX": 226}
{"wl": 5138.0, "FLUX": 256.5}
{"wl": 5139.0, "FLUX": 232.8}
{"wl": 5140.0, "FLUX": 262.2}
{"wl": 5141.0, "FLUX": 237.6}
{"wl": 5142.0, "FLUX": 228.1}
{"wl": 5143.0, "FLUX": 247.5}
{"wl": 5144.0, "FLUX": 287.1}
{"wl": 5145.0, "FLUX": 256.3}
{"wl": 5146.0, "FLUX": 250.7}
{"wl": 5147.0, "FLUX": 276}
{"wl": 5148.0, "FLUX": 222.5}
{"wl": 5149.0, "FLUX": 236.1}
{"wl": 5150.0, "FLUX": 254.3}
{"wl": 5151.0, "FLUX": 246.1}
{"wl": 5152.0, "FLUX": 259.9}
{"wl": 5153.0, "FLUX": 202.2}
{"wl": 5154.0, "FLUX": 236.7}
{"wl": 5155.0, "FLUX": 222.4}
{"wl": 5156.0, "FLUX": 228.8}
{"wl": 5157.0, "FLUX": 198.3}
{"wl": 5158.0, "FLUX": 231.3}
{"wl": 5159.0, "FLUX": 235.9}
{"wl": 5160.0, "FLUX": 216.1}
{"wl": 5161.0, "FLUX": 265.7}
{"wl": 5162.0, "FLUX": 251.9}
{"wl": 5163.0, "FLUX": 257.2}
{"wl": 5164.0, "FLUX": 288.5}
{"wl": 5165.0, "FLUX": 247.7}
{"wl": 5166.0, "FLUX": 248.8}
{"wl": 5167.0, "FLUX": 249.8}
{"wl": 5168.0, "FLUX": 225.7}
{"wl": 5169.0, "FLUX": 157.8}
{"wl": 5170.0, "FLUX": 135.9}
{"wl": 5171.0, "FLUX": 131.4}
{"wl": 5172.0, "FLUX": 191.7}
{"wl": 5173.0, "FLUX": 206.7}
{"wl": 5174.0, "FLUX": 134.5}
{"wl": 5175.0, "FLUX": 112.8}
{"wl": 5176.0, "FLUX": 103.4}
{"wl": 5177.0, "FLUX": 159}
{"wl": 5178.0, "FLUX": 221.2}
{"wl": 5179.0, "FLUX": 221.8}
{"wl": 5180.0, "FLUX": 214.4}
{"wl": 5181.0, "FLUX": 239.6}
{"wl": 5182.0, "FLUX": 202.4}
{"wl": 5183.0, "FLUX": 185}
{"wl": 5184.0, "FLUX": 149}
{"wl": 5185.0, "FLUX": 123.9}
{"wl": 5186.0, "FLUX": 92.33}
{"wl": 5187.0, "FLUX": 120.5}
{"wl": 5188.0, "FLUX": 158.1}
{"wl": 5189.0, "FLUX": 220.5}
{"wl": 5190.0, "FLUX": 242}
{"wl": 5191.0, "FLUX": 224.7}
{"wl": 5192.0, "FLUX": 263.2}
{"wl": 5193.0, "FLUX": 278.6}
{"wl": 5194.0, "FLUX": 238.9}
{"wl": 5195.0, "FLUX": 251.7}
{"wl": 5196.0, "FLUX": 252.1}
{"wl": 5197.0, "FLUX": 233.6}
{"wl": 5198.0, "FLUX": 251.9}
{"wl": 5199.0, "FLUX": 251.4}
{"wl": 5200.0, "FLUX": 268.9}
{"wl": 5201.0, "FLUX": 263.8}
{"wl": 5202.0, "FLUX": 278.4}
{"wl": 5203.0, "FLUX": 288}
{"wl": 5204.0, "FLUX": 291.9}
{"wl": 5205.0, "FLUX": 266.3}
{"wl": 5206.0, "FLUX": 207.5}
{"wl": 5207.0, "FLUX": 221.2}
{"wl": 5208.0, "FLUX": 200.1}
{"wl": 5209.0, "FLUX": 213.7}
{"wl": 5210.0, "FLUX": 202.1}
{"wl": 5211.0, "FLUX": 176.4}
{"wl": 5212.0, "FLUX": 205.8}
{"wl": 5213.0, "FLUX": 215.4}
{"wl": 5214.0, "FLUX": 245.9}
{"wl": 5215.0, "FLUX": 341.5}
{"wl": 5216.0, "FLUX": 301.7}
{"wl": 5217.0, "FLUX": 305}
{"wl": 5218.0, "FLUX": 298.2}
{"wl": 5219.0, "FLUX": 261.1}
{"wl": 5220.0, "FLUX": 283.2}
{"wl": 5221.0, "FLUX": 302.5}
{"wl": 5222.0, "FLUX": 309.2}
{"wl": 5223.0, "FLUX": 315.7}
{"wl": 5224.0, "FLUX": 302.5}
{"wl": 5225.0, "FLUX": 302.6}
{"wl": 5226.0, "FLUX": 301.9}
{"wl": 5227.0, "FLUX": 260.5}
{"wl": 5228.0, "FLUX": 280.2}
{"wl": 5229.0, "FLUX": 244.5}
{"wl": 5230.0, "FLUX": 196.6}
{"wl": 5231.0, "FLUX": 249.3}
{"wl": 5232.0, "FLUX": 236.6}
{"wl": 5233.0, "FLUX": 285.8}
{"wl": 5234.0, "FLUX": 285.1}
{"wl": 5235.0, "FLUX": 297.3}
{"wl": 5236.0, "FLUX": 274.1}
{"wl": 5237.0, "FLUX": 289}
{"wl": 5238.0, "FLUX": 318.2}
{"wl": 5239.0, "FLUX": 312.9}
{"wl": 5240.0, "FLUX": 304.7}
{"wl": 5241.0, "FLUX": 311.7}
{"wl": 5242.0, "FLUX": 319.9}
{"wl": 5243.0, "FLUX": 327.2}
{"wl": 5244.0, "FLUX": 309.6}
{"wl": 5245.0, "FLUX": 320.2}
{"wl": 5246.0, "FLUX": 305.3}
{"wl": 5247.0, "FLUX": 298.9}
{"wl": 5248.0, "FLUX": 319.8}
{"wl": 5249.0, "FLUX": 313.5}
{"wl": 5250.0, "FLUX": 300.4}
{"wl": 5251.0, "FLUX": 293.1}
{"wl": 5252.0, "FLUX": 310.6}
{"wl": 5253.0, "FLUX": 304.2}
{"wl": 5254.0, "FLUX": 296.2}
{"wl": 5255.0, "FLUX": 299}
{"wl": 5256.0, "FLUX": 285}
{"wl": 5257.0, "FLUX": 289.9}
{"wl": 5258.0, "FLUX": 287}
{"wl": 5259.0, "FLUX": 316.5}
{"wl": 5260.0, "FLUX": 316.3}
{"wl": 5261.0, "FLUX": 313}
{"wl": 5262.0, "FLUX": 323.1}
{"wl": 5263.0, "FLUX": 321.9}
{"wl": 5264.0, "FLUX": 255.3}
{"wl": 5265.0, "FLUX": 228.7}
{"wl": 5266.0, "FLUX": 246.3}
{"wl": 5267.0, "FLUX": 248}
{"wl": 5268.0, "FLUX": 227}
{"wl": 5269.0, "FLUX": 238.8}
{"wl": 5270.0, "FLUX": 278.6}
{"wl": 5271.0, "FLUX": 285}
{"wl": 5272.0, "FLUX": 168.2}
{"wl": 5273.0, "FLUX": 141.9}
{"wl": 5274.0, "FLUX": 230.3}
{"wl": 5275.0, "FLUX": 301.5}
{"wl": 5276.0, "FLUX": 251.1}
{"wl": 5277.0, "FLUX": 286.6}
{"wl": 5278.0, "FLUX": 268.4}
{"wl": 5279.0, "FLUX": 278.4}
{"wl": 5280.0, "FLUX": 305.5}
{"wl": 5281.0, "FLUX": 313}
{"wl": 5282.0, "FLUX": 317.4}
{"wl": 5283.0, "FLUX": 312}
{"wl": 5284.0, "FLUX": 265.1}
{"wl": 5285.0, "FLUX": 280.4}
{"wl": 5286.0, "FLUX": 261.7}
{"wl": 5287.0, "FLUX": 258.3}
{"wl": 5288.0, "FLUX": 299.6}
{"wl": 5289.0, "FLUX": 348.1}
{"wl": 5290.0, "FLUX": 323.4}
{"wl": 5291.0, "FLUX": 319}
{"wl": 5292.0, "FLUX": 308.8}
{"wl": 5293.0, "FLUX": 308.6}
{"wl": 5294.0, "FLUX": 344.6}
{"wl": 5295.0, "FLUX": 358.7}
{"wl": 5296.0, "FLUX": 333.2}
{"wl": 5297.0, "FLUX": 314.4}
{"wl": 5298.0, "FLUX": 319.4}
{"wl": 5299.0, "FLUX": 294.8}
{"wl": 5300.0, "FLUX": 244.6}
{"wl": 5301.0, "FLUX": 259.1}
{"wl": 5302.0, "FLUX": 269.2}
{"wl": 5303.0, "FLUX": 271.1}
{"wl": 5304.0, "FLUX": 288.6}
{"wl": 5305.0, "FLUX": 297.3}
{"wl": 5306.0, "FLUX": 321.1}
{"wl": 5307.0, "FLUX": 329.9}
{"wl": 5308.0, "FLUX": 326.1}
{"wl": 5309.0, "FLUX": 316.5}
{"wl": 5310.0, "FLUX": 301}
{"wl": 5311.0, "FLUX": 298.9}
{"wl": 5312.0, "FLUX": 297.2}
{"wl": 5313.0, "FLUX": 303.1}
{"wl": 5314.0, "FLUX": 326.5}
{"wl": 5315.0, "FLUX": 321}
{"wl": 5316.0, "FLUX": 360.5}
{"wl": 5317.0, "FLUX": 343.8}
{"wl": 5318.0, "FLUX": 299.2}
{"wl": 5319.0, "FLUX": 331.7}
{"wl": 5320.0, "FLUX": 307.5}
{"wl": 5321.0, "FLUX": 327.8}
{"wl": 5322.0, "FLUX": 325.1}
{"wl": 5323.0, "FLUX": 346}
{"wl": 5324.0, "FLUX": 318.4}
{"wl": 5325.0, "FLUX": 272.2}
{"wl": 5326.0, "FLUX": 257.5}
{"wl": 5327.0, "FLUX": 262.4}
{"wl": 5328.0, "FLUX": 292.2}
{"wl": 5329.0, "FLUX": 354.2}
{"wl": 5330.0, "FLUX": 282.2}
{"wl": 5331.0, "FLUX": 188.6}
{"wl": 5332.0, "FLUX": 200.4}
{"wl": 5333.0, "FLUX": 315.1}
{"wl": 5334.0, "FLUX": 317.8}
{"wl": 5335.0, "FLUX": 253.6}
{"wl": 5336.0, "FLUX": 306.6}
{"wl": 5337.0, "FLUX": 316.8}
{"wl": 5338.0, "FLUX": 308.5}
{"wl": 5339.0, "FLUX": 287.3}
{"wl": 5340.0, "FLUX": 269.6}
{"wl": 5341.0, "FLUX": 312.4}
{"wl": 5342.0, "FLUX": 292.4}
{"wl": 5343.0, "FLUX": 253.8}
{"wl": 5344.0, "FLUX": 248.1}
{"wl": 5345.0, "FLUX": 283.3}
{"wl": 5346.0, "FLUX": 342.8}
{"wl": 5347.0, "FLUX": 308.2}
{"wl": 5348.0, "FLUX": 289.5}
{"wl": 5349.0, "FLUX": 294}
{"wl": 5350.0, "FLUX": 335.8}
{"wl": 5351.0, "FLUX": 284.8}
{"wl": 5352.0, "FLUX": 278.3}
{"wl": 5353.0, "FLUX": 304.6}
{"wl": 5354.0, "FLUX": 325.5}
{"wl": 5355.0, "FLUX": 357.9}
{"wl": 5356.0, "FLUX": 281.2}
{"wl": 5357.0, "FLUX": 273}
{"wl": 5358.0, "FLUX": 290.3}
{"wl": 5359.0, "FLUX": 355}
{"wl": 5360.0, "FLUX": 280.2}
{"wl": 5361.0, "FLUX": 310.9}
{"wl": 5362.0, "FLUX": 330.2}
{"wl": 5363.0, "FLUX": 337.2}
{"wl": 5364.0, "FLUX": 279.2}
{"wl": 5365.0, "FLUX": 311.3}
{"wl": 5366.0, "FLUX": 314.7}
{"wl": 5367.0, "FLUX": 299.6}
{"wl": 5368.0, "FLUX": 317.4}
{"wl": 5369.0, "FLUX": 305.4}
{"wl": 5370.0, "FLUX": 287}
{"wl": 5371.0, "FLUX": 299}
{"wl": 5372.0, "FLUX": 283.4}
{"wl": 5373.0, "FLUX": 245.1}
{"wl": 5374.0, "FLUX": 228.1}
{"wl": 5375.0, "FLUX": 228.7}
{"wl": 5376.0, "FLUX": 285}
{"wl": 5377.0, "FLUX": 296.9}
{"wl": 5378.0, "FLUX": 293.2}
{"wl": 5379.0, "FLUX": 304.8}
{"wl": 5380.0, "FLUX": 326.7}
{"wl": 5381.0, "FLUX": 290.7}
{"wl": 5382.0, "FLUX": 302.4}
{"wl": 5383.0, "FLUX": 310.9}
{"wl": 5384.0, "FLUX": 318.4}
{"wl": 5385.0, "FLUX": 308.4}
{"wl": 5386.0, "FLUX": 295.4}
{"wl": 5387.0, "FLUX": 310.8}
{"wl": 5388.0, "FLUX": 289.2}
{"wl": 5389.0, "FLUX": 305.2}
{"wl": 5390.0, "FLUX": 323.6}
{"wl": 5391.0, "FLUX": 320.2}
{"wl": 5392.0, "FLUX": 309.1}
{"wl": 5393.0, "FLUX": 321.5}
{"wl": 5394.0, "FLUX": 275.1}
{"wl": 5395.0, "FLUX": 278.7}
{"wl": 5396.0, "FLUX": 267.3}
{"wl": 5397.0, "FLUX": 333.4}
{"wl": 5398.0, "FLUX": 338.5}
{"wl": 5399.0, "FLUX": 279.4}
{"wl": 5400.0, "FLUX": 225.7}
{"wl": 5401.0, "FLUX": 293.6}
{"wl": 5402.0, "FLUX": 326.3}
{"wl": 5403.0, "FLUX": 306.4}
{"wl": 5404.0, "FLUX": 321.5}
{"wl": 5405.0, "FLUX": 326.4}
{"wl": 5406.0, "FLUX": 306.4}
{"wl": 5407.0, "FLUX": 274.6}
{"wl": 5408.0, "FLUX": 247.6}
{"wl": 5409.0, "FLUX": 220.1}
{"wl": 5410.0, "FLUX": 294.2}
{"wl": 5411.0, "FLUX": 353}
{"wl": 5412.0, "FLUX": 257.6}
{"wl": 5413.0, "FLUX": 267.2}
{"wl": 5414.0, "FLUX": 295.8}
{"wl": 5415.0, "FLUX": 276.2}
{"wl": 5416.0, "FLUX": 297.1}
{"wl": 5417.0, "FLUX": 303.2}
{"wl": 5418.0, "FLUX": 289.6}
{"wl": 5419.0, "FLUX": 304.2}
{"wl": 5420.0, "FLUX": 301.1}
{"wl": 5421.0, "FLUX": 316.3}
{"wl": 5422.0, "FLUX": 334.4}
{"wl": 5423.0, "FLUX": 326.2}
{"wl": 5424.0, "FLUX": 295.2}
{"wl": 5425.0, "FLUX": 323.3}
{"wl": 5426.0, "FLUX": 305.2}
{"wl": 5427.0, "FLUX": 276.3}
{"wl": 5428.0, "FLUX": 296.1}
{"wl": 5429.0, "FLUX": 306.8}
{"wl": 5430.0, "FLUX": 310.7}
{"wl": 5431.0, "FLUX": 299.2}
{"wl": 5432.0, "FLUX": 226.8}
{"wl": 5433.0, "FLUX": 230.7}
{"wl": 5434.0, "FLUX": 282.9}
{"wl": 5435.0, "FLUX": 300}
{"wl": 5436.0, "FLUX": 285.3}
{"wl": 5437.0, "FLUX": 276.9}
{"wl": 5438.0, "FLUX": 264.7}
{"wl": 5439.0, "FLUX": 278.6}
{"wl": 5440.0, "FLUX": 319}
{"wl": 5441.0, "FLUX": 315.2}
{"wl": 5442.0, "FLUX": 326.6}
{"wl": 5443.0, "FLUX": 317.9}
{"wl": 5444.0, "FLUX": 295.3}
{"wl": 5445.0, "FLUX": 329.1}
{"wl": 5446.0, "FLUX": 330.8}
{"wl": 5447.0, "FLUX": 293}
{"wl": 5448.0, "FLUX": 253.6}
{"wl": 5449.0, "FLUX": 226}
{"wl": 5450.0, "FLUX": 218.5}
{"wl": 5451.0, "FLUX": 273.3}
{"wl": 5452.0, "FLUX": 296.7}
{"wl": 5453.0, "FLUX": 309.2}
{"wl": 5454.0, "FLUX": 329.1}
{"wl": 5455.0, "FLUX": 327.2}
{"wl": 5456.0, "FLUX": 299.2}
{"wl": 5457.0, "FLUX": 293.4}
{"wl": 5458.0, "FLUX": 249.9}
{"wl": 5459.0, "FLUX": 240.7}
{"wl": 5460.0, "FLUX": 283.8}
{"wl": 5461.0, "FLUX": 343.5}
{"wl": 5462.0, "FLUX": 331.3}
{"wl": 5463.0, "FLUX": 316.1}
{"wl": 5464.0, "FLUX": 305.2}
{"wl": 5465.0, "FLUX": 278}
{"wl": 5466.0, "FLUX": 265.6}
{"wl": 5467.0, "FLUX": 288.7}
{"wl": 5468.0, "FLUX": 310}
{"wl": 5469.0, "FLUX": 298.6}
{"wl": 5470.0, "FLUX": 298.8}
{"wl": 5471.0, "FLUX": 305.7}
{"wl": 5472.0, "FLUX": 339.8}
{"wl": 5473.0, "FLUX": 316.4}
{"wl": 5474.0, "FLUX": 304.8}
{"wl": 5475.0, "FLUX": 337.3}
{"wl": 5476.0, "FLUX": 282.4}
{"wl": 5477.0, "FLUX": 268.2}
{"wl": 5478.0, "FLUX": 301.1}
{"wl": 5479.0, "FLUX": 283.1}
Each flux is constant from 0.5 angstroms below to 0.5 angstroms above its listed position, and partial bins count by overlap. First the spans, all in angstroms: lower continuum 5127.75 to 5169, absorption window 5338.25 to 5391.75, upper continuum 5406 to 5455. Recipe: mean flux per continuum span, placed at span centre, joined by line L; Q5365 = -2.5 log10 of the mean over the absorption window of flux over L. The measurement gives -0.07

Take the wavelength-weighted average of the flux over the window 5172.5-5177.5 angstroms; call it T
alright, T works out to 143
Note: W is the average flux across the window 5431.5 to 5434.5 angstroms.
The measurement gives 247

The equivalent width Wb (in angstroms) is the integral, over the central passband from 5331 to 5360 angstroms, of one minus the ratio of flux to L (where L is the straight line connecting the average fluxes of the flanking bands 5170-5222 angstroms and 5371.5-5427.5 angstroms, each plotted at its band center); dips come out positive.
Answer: -1.89 angstroms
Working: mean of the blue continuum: 222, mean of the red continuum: 295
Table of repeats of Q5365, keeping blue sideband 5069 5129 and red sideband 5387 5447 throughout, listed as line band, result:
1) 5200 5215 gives 0.138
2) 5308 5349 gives -0.048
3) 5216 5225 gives -0.096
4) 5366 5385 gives 0.001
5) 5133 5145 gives 0.036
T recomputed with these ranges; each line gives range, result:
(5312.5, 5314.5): 315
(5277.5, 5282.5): 297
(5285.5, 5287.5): 260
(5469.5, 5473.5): 315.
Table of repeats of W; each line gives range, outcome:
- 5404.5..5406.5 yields 316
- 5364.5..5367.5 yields 309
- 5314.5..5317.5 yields 342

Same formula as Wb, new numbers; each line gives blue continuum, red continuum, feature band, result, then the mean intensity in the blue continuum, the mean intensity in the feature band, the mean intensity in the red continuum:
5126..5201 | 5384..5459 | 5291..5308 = -2.9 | 224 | 305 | 294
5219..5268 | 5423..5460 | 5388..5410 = -0.4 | 291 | 295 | 289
